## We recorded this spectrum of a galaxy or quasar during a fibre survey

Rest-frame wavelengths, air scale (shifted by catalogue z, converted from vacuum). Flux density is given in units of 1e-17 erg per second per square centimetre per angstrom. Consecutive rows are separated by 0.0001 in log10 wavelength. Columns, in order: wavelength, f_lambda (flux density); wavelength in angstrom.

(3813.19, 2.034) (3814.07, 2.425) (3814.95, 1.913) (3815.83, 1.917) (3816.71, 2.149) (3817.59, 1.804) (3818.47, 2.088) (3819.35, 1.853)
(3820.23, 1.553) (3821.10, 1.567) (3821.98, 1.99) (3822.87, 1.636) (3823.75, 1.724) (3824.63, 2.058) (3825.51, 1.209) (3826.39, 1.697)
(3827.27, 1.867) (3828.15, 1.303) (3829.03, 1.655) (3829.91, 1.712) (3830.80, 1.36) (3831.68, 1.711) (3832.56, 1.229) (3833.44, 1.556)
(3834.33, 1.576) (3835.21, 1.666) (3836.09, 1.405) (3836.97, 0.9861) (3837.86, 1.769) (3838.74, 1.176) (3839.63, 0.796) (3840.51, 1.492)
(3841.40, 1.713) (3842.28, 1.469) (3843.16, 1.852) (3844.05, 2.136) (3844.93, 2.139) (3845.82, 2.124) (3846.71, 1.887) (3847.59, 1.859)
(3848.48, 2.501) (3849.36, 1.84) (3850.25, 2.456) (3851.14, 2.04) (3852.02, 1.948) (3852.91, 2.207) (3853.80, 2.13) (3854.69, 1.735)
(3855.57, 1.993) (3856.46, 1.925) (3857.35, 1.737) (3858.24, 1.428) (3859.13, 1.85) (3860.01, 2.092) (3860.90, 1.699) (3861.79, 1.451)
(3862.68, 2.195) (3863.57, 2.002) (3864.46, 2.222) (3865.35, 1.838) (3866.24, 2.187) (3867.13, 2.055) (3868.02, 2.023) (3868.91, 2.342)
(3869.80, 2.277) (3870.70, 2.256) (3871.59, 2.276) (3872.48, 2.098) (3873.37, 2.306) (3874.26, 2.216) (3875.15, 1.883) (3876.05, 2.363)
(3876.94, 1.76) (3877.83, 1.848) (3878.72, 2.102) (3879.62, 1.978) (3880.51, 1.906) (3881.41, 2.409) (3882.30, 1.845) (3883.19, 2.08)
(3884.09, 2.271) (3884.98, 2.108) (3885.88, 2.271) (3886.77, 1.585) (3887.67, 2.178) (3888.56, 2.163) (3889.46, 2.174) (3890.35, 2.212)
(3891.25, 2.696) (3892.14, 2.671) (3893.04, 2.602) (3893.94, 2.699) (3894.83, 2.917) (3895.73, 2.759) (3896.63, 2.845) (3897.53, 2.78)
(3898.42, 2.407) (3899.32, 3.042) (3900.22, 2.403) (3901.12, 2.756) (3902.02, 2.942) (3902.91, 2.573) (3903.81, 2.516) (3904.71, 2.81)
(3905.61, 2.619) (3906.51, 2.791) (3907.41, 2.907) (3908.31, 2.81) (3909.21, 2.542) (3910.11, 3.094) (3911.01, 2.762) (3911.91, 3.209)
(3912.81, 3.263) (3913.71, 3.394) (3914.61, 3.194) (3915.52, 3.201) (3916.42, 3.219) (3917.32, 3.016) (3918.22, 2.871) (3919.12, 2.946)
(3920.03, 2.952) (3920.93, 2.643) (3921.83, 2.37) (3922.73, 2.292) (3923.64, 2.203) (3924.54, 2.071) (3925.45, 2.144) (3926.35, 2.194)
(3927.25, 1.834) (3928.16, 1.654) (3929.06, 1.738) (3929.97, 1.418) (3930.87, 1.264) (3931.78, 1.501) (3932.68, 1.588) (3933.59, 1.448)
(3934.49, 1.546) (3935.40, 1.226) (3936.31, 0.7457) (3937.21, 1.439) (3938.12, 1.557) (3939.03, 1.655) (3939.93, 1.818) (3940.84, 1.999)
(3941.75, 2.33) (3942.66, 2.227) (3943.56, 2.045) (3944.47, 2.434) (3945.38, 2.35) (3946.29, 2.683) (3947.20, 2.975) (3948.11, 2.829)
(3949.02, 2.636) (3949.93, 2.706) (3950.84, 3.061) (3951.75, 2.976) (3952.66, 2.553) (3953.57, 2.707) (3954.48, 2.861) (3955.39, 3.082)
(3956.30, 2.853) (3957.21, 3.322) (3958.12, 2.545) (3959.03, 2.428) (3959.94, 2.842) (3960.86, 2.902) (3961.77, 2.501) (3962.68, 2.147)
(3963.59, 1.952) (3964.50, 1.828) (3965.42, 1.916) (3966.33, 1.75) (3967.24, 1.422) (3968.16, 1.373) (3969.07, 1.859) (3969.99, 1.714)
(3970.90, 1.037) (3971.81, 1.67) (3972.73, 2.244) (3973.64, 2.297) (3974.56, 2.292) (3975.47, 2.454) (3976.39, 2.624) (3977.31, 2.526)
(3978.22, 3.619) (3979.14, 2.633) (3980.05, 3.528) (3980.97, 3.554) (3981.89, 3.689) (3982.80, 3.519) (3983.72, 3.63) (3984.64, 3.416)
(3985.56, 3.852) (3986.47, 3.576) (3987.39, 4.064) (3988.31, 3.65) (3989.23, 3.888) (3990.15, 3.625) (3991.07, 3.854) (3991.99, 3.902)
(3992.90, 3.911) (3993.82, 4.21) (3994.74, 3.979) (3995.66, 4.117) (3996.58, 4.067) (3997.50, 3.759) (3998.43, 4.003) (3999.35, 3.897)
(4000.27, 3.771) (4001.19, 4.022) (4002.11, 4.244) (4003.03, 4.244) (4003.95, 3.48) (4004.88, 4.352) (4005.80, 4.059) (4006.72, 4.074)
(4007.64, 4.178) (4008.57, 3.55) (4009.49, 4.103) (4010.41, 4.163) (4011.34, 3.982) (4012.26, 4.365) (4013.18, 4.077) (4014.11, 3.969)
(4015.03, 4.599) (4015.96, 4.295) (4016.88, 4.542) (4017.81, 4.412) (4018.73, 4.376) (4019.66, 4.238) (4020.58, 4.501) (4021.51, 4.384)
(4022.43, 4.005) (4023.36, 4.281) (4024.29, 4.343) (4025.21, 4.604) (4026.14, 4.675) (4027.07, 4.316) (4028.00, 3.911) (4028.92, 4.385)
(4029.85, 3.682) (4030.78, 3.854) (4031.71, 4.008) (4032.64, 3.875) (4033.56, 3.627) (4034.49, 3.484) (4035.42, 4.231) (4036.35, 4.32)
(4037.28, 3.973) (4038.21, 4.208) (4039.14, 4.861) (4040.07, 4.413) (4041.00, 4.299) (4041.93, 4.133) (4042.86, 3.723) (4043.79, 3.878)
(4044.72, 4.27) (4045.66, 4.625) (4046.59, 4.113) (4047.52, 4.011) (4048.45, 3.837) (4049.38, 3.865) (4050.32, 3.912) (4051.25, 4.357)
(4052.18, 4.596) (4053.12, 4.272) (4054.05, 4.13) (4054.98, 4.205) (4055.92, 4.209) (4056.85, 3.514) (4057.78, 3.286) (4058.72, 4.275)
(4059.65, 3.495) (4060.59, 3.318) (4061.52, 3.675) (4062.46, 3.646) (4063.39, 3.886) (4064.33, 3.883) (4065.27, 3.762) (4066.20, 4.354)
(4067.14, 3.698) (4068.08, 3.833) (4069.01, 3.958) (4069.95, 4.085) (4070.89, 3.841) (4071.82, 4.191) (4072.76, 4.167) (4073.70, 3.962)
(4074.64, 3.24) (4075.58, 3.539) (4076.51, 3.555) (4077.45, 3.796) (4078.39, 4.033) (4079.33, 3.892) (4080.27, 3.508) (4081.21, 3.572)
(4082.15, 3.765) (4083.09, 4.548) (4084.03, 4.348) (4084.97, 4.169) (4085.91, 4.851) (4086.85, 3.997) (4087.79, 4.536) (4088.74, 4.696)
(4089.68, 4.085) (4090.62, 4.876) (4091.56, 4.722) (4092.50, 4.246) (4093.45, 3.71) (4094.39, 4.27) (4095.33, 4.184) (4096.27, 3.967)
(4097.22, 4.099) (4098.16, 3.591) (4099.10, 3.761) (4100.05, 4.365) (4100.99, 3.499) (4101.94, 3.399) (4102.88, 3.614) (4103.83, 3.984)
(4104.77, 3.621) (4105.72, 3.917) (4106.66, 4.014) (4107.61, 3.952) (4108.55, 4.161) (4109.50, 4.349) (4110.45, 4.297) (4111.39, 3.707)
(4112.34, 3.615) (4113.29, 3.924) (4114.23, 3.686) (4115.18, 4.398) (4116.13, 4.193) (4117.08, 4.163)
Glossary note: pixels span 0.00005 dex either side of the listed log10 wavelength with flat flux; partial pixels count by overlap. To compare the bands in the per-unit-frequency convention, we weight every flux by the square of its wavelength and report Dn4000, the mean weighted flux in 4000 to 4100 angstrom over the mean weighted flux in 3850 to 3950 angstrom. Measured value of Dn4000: 1.9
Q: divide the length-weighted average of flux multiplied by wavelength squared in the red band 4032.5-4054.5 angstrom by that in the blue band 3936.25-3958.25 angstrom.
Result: 1.77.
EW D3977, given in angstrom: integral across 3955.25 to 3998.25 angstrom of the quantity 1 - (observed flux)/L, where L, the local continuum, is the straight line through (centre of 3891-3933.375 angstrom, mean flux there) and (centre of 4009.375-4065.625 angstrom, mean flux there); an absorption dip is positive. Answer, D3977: 5.7 angstrom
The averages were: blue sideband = 2.57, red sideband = 4.1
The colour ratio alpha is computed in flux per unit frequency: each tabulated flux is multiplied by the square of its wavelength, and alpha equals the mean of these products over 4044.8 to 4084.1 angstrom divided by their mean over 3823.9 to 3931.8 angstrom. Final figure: 1.98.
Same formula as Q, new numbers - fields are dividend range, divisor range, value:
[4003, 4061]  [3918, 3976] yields 1.98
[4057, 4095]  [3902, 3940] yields 1.85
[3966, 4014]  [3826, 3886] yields 1.93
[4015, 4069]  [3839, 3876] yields 2.28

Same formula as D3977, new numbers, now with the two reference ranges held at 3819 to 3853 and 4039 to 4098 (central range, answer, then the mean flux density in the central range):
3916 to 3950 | 7.1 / 2.11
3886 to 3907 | -2.3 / 2.57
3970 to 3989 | 1.1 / 2.98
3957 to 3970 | 3.6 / 2.16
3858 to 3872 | -0.1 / 2.02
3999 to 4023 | -4.8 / 4.15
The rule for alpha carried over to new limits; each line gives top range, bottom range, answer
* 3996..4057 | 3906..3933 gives 1.74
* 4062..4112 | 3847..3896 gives 2.10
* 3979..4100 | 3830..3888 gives 2.31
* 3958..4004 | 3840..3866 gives 1.70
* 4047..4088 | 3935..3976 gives 1.87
